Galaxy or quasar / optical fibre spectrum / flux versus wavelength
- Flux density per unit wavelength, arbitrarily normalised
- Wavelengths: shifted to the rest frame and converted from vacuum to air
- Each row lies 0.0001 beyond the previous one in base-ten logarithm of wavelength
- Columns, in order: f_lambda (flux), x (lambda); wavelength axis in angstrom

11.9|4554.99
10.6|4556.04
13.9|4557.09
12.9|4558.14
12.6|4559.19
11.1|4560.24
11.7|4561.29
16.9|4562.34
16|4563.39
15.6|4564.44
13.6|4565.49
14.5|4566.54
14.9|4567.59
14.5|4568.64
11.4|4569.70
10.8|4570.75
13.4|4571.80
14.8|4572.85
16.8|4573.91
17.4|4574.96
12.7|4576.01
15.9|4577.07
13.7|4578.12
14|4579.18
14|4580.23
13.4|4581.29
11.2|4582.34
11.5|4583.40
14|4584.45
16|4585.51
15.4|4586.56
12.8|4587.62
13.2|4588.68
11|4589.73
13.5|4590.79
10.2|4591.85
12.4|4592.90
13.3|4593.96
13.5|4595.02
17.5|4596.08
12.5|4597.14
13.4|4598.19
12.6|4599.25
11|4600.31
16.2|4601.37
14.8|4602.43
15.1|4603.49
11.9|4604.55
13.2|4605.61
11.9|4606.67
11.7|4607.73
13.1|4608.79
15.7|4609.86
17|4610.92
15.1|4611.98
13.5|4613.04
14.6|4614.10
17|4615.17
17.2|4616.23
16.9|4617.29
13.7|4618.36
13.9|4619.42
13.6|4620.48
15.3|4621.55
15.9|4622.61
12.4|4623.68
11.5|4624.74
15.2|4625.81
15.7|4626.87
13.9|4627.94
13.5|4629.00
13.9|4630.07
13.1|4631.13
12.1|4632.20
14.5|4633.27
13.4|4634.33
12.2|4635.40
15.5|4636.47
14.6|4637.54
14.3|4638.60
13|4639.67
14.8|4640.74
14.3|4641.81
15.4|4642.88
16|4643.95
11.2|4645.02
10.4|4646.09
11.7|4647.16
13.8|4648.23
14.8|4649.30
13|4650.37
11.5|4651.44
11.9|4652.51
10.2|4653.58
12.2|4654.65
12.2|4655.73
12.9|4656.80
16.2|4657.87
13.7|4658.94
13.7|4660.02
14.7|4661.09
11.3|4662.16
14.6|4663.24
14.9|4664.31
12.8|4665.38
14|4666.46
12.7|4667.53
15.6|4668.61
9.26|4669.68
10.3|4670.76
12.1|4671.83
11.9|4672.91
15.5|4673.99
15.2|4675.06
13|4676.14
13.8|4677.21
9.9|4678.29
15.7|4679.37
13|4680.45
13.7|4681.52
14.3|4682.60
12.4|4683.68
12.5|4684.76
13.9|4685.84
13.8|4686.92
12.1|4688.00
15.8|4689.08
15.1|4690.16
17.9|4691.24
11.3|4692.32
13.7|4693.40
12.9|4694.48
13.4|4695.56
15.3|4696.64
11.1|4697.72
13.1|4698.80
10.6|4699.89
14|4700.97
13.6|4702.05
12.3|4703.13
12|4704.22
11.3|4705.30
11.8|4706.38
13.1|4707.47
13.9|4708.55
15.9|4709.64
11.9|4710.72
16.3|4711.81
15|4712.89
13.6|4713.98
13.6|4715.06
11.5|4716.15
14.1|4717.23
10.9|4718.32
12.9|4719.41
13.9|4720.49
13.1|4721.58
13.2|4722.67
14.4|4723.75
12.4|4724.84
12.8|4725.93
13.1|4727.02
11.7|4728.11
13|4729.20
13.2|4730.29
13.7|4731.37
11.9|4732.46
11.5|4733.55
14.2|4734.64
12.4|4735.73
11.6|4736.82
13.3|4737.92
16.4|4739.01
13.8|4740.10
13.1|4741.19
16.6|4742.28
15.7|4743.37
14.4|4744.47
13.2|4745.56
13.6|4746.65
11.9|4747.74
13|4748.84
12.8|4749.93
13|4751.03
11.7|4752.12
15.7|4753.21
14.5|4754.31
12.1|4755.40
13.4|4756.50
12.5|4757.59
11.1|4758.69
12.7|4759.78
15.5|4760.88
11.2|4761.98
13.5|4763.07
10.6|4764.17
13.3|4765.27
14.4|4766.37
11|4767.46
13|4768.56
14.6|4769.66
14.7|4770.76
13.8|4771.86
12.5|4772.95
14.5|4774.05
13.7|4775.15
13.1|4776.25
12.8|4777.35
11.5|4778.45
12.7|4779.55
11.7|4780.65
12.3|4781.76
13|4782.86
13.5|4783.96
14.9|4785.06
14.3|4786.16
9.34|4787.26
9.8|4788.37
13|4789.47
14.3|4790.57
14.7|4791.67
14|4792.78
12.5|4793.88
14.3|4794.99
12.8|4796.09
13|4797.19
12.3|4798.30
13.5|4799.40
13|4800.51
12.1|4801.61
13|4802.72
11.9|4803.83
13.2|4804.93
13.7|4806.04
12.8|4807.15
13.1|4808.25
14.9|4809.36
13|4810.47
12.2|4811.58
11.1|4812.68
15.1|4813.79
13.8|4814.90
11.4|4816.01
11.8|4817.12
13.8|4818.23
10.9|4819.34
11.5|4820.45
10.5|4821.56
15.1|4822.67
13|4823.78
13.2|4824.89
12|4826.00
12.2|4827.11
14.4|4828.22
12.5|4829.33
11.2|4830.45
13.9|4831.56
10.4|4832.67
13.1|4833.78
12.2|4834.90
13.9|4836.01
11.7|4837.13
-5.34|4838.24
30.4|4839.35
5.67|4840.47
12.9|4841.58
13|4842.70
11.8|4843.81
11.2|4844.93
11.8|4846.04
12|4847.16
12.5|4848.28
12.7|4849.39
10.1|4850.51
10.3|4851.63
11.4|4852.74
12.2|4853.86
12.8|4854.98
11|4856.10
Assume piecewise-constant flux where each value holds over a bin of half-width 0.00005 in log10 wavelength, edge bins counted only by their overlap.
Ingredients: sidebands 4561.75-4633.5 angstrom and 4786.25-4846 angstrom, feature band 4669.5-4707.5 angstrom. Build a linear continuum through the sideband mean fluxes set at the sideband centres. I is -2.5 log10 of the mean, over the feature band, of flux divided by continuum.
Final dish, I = 0.02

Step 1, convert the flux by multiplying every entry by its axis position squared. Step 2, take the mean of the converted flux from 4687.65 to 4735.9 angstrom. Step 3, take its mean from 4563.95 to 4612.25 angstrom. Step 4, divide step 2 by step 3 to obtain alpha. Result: 1.0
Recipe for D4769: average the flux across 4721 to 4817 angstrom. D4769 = 13.1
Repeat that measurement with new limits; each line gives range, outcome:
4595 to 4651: 14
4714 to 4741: 13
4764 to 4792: 13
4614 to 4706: 13.5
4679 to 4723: 13.4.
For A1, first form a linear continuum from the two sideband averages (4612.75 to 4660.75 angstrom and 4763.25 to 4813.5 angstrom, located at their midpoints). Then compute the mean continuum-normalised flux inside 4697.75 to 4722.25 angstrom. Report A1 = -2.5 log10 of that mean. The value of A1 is 0.03 mag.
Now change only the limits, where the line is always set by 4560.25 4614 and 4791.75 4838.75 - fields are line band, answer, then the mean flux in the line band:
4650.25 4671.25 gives 0.04 mag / 12.9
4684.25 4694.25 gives -0.07 mag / 14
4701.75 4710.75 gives 0.01 mag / 12.9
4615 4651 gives -0.04 mag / 14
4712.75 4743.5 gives -0.03 mag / 13.3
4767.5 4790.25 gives -0.03 mag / 12.9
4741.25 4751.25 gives -0.08 mag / 13.8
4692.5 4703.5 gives 0.01 mag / 13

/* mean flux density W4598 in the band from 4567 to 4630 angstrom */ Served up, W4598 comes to 13.9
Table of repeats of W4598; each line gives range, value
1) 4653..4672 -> 13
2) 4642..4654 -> 12.8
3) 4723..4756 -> 13.4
